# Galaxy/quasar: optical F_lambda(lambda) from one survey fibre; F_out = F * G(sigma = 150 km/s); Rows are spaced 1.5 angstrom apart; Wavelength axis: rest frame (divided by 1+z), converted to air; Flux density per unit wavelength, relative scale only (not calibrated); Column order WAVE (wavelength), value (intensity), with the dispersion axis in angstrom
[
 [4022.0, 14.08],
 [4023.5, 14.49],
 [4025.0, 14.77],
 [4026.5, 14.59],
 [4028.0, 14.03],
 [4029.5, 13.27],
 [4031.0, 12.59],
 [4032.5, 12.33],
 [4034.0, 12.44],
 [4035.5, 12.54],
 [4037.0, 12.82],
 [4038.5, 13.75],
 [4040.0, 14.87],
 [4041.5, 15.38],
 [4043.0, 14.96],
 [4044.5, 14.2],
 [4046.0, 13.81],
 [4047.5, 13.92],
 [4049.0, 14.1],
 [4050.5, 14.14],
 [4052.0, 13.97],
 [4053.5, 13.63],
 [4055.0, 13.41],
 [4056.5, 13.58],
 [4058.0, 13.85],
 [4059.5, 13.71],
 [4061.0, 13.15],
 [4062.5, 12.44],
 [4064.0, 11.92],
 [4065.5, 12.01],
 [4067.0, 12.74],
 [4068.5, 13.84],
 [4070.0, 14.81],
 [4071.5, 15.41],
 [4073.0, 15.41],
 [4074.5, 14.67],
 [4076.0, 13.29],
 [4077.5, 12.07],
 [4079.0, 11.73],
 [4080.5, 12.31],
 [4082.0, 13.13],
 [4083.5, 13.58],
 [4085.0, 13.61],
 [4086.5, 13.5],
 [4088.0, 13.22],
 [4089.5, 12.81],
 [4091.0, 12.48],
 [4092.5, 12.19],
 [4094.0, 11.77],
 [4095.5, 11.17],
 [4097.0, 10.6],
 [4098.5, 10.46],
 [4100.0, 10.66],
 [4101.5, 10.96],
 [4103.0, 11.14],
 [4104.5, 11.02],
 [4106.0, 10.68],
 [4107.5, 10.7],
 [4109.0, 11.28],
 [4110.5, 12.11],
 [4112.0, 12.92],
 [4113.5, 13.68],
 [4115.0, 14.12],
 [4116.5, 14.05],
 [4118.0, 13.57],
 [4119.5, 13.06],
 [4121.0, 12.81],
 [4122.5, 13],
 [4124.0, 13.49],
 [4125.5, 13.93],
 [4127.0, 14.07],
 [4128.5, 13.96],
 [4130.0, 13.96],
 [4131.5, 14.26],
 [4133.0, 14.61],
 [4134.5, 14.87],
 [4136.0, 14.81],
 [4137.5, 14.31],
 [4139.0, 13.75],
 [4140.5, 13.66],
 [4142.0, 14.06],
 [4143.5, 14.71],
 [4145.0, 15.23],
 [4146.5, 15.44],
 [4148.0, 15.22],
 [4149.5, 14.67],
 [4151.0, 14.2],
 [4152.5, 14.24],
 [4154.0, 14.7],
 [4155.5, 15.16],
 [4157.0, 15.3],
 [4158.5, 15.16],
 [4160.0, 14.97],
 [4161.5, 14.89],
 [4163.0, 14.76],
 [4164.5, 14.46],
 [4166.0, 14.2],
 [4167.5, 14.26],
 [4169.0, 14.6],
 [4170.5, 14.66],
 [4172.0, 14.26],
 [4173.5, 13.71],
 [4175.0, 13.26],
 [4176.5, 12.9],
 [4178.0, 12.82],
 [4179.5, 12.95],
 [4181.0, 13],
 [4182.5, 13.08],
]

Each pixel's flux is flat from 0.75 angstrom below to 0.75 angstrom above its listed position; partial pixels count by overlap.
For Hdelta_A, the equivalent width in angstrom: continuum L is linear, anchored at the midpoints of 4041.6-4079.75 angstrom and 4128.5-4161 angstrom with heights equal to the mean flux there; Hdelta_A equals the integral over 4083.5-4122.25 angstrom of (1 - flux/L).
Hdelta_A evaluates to 5.27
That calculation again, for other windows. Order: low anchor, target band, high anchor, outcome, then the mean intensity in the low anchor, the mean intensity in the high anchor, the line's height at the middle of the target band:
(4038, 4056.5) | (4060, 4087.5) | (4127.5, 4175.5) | 1.8 angstrom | 14.2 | 14.5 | 14.2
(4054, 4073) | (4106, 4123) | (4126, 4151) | 1.7 angstrom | 13.5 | 14.5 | 14.1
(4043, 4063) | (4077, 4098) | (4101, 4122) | 0.8 angstrom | 13.7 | 12.3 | 12.9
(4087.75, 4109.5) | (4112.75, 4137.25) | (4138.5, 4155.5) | -1.5 angstrom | 11.4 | 14.6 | 13.1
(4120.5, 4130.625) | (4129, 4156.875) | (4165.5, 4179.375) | -1.8 angstrom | 13.6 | 13.8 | 13.7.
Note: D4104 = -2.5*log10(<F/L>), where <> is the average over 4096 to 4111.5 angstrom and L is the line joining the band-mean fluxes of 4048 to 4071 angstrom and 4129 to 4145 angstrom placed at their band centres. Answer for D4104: 0.26 mag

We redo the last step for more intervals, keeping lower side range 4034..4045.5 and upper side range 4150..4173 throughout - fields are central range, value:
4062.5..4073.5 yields 0.04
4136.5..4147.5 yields 0.00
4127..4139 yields 0.01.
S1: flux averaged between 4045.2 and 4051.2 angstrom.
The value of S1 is 14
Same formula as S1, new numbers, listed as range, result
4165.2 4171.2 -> 14.4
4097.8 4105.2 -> 10.8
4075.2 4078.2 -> 12.7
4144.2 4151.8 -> 14.9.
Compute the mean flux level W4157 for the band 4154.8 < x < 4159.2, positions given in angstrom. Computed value 15.2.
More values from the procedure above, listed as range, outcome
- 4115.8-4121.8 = 13.4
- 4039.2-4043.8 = 15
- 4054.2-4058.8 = 13.6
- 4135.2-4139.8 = 14.3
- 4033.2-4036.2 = 12.5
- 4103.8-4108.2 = 10.8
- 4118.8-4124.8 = 13.1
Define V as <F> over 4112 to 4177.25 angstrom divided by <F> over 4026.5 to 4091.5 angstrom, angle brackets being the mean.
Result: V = 1.1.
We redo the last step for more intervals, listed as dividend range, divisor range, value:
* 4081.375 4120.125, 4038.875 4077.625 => 0.88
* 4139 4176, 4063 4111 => 1.17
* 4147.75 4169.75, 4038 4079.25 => 1.07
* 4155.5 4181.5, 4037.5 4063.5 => 1.02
